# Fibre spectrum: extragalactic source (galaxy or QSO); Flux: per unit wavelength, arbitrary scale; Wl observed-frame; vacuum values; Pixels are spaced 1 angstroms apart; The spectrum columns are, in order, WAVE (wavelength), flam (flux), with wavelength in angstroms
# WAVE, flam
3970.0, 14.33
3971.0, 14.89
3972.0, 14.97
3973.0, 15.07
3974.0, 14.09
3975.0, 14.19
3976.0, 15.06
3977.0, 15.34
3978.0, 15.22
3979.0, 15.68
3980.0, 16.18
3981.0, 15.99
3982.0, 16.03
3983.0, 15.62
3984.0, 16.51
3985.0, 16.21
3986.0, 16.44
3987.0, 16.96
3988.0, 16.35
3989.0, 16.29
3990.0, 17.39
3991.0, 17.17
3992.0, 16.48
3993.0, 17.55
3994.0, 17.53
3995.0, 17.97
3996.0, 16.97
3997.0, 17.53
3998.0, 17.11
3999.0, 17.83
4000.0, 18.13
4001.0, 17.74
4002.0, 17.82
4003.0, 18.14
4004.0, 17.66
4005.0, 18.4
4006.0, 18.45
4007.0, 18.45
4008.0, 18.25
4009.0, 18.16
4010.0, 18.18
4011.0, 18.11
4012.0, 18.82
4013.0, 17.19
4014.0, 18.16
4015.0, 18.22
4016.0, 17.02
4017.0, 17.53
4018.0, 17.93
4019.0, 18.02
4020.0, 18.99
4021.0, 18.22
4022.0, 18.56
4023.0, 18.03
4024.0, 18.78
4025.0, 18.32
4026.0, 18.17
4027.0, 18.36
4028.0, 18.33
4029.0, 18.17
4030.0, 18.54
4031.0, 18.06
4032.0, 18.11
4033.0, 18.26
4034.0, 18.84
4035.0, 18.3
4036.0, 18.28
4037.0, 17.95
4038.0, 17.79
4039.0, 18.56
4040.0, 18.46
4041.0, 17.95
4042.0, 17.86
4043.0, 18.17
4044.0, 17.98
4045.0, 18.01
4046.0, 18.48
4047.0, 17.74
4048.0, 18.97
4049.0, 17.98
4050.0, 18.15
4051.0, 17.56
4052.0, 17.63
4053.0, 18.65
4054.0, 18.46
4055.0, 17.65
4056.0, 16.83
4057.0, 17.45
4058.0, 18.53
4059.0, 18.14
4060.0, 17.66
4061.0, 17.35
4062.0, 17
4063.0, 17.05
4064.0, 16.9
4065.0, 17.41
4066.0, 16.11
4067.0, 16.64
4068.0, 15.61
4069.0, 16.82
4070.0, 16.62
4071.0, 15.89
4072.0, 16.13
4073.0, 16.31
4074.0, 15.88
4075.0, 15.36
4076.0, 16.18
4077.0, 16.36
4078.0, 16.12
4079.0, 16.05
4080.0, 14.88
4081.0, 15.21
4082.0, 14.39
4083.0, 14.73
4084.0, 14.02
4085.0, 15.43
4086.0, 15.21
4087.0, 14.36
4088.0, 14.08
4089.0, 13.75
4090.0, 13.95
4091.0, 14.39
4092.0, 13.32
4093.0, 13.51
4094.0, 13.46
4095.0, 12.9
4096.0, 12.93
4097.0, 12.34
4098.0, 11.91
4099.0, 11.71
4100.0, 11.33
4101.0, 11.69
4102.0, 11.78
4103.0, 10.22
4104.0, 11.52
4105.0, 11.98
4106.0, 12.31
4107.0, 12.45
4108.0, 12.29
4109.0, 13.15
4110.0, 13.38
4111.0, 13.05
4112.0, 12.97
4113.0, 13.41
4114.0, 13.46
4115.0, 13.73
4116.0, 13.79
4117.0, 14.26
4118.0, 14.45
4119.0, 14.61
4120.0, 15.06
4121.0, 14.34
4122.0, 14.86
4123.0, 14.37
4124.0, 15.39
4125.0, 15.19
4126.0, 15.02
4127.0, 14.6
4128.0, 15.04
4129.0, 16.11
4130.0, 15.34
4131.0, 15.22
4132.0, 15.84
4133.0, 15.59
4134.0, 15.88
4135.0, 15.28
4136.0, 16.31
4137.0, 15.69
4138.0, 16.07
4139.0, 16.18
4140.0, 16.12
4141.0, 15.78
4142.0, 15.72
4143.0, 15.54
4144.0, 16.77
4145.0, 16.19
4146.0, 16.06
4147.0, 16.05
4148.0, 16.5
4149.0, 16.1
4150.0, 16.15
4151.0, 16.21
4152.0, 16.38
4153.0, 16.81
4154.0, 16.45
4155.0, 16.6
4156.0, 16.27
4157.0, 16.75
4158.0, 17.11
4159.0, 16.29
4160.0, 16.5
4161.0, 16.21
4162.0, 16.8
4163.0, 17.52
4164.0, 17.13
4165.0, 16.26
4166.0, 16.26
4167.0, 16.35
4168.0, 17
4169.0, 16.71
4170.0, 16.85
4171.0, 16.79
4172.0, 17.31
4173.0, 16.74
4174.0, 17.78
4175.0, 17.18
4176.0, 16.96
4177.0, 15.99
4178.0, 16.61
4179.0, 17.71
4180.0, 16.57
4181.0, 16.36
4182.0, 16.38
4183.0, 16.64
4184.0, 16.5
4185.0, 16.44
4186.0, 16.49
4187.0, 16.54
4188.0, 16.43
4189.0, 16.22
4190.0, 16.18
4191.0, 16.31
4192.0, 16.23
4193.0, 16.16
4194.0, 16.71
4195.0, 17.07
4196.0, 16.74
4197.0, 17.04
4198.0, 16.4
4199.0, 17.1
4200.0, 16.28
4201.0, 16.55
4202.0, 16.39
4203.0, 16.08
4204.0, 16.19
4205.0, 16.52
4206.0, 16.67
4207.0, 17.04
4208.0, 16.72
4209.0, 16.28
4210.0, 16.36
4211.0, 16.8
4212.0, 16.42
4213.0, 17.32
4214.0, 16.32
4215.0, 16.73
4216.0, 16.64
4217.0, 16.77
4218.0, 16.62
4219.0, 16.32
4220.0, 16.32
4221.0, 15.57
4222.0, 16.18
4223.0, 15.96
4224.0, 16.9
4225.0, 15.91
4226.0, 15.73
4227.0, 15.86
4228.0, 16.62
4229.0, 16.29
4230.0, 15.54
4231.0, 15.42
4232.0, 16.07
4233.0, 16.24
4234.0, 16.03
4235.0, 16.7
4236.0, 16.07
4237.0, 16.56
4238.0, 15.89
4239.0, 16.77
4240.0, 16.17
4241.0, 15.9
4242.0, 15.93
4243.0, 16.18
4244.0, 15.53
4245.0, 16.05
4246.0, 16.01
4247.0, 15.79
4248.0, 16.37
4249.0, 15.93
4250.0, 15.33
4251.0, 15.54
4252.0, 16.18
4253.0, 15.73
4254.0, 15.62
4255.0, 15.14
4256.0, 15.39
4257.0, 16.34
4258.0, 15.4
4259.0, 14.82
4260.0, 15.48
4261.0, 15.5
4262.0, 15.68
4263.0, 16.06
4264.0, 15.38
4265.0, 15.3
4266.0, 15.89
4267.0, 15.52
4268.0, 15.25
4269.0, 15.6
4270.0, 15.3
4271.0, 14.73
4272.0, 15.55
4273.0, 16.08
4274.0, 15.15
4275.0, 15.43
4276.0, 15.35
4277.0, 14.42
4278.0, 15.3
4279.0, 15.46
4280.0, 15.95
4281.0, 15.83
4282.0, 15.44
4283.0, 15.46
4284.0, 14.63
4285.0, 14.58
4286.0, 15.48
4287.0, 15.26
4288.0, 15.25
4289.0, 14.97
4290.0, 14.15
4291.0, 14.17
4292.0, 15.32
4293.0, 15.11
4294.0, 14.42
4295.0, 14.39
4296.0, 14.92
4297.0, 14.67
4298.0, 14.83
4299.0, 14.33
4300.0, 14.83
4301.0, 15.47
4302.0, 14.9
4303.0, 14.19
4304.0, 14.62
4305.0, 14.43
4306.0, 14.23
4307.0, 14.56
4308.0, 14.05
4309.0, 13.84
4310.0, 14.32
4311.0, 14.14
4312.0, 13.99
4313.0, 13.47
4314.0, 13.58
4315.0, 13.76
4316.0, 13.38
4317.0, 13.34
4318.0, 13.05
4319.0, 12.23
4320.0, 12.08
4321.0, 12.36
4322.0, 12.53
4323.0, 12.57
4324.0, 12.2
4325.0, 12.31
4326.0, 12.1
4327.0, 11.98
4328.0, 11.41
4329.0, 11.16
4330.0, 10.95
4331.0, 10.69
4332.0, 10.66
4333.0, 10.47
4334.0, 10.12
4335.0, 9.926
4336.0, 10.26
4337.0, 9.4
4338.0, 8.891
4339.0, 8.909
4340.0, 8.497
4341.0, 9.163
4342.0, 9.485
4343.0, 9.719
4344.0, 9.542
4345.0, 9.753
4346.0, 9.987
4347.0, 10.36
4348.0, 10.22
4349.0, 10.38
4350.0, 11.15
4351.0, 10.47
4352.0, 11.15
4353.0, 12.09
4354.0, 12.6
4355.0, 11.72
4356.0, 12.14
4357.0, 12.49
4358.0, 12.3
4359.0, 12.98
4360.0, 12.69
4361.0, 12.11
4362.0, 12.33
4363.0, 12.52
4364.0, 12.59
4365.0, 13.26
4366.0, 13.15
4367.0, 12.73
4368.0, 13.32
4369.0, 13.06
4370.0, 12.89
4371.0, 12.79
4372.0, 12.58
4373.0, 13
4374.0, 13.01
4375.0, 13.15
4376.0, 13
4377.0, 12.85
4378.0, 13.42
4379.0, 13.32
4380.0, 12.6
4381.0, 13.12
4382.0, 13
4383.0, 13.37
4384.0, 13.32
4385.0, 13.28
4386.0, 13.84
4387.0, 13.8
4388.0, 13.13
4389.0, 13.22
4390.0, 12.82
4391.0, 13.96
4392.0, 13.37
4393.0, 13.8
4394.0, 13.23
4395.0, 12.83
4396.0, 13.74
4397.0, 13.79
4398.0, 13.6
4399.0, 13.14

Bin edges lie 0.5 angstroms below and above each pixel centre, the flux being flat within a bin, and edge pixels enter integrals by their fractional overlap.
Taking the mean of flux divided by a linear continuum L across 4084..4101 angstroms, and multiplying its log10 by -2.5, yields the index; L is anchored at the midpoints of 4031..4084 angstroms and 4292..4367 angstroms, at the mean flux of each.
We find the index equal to 0.23 mag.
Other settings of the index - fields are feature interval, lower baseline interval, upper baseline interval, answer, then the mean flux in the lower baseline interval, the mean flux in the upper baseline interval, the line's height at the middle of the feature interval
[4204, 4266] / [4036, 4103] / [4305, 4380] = -0.18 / 16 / 12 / 13.6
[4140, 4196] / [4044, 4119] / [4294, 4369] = -0.17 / 15.1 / 12.3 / 14.1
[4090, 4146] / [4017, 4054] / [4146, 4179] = 0.21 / 18.2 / 16.7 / 17.2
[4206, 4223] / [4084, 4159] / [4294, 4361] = -0.22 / 14.5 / 12.2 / 13.5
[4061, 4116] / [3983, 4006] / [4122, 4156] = 0.15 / 17.3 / 15.8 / 16.3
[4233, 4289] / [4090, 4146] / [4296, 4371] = -0.21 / 14.1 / 12.2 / 12.9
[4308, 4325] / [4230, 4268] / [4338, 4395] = 0.04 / 15.8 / 12.2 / 13.7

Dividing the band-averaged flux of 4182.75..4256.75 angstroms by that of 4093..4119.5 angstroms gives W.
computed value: 1.28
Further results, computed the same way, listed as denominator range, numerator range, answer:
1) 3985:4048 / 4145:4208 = 0.93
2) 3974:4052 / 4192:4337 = 0.86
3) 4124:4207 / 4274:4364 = 0.79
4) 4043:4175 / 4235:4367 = 0.88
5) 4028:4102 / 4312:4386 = 0.73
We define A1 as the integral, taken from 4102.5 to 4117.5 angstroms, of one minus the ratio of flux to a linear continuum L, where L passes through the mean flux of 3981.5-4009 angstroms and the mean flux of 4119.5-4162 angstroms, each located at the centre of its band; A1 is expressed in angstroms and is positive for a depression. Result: 3.1 angstroms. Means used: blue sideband 17.3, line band 12.8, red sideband 15.9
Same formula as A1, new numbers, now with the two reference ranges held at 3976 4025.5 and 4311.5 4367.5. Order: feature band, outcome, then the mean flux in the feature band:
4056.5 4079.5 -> -0.6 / 16.7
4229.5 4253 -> -4.9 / 16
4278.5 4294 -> -3.3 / 15.1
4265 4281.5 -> -3.6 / 15.4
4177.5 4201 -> -4.1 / 16.6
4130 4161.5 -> -2.7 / 16.1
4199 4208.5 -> -1.8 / 16.5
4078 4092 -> 1.1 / 14.7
